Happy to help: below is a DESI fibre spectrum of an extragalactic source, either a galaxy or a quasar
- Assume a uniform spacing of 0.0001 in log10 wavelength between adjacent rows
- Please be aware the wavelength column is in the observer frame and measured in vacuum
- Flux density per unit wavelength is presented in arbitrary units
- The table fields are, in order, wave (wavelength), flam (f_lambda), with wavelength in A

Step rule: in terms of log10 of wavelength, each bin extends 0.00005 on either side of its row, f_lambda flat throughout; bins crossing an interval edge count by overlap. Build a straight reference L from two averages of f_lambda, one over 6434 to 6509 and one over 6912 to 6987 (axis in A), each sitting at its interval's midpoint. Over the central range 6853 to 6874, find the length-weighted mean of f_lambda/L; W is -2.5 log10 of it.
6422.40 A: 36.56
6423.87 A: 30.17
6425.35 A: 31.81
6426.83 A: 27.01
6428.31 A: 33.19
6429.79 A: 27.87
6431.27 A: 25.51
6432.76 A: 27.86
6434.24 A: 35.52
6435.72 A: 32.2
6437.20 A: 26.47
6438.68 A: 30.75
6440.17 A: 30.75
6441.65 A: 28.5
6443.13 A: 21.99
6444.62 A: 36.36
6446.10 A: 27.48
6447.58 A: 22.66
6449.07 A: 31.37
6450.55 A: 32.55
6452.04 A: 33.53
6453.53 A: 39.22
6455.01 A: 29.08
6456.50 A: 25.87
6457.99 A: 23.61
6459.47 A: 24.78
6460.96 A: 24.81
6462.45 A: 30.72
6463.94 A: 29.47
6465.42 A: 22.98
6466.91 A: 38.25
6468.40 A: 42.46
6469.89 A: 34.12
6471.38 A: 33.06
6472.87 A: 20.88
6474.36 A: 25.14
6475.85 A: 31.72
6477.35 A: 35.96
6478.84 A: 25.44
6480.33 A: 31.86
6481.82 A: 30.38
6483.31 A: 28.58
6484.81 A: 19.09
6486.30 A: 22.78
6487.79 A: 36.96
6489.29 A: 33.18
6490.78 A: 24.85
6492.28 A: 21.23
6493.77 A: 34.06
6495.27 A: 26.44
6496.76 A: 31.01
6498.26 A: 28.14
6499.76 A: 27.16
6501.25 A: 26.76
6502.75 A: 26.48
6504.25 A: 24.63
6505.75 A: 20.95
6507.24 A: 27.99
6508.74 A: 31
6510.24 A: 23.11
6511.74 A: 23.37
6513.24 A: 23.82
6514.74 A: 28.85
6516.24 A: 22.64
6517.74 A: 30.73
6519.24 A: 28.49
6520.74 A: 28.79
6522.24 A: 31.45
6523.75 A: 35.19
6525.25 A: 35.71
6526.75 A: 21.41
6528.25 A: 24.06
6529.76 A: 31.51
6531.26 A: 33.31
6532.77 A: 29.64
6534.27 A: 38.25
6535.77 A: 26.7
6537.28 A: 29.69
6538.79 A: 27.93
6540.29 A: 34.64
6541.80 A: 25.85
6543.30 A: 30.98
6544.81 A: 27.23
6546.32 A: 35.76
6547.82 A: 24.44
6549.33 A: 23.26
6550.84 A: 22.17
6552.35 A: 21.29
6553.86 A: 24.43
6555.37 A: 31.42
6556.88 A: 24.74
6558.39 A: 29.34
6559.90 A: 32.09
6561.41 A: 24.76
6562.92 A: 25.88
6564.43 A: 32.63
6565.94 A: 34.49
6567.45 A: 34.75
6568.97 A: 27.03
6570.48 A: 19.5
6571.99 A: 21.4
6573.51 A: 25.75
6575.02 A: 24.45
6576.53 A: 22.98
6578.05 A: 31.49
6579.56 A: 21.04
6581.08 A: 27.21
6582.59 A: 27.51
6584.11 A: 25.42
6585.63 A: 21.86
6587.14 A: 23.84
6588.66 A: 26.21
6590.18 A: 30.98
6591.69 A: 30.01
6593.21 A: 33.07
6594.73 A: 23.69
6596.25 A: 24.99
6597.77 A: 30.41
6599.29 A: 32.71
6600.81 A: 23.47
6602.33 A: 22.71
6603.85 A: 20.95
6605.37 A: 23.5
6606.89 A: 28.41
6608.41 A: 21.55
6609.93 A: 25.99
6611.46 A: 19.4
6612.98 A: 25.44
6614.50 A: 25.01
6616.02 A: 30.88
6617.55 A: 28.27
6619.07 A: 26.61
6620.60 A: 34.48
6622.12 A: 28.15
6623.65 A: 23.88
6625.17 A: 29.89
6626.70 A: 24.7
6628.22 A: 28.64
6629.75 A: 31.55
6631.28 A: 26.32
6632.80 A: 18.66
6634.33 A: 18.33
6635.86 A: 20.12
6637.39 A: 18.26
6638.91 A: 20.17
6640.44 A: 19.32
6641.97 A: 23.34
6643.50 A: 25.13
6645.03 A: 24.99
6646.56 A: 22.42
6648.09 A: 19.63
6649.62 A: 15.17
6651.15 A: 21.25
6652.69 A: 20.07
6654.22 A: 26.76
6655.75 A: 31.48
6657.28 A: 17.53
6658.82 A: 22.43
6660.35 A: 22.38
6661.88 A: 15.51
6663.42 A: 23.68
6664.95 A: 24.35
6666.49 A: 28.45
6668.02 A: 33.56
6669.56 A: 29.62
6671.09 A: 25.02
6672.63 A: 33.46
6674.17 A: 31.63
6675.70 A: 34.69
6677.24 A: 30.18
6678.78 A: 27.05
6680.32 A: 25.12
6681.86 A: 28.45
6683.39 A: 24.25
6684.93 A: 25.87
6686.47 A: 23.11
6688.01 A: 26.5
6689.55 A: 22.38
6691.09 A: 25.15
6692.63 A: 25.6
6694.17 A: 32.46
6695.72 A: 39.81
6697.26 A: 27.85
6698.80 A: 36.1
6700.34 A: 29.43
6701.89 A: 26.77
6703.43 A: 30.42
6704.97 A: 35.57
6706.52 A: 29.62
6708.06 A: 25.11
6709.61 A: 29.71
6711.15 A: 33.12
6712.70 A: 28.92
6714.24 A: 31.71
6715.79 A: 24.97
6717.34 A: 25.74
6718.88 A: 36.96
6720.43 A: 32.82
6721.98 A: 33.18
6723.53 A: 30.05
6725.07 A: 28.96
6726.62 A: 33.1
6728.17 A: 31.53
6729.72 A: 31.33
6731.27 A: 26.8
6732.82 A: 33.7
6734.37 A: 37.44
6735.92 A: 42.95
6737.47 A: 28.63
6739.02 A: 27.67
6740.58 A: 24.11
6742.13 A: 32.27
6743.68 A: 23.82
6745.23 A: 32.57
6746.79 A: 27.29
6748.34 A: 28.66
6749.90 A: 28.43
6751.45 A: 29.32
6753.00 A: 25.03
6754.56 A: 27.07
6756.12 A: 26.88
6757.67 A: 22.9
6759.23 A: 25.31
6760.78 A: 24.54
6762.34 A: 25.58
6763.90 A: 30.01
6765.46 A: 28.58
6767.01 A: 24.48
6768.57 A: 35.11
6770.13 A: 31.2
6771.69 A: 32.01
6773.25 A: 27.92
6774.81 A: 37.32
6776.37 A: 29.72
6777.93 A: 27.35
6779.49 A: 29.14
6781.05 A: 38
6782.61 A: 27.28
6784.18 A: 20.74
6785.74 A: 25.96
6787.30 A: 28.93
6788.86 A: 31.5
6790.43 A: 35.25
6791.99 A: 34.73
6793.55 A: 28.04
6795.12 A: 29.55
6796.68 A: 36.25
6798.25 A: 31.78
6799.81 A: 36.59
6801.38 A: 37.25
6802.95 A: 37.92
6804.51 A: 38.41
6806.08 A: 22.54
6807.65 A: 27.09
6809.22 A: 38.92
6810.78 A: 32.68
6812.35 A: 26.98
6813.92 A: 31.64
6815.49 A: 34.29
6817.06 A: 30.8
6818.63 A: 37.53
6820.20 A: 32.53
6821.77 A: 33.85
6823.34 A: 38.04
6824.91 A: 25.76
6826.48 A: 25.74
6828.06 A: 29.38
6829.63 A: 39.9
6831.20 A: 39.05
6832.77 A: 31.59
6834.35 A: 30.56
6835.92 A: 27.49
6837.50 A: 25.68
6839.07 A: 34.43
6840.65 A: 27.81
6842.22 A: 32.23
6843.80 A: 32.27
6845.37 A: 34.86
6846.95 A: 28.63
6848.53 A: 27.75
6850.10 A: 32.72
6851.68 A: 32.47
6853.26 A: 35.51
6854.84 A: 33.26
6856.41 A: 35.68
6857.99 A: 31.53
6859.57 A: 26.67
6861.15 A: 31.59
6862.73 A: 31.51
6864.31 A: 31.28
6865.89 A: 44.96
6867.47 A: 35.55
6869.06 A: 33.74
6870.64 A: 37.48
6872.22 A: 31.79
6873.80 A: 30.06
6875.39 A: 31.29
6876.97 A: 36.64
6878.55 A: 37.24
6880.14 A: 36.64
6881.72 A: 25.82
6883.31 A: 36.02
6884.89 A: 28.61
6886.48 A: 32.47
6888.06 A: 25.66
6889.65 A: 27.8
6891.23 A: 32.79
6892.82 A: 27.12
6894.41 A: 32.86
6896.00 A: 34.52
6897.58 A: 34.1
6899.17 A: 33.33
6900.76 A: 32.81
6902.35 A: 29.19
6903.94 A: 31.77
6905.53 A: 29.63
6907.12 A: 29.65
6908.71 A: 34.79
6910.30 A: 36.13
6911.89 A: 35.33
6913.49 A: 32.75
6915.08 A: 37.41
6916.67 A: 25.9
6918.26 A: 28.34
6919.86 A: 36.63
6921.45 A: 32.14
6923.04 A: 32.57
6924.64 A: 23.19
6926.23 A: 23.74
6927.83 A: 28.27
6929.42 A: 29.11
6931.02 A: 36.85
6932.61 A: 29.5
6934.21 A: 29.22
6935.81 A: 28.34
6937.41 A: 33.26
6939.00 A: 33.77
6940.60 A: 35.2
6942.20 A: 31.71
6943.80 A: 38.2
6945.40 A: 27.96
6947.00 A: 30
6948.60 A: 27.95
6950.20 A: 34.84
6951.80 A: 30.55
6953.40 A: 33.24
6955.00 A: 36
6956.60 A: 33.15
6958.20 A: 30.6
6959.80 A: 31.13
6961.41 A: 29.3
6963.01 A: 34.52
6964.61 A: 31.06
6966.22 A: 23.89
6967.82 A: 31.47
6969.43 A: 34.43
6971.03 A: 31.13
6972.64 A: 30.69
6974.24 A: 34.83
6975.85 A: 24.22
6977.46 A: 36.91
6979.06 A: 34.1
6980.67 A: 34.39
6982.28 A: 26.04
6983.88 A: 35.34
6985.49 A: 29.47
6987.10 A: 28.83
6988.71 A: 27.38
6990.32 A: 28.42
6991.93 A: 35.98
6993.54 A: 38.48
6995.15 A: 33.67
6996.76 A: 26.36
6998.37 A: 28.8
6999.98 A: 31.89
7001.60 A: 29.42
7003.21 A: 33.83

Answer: -0.09 mag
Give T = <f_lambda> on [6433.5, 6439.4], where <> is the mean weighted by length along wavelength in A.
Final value 31.3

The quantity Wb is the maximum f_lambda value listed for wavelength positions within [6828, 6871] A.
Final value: 44.96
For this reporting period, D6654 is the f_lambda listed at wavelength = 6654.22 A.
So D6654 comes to 26.76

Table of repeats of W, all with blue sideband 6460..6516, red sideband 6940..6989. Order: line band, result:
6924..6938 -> 0.083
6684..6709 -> 0.033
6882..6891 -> 0.035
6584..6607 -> 0.104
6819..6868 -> -0.054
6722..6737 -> -0.099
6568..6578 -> 0.186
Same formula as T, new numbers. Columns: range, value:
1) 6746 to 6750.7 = 28.1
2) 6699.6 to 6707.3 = 30.4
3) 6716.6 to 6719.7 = 31.5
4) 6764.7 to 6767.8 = 26.6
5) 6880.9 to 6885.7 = 30.2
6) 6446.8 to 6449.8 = 27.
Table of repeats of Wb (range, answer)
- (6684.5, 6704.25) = 39.81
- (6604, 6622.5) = 34.48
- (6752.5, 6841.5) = 39.9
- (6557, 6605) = 34.75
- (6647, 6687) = 34.69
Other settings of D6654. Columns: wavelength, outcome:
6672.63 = 33.46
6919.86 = 36.63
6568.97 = 27.03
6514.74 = 28.85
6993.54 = 38.48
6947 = 30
